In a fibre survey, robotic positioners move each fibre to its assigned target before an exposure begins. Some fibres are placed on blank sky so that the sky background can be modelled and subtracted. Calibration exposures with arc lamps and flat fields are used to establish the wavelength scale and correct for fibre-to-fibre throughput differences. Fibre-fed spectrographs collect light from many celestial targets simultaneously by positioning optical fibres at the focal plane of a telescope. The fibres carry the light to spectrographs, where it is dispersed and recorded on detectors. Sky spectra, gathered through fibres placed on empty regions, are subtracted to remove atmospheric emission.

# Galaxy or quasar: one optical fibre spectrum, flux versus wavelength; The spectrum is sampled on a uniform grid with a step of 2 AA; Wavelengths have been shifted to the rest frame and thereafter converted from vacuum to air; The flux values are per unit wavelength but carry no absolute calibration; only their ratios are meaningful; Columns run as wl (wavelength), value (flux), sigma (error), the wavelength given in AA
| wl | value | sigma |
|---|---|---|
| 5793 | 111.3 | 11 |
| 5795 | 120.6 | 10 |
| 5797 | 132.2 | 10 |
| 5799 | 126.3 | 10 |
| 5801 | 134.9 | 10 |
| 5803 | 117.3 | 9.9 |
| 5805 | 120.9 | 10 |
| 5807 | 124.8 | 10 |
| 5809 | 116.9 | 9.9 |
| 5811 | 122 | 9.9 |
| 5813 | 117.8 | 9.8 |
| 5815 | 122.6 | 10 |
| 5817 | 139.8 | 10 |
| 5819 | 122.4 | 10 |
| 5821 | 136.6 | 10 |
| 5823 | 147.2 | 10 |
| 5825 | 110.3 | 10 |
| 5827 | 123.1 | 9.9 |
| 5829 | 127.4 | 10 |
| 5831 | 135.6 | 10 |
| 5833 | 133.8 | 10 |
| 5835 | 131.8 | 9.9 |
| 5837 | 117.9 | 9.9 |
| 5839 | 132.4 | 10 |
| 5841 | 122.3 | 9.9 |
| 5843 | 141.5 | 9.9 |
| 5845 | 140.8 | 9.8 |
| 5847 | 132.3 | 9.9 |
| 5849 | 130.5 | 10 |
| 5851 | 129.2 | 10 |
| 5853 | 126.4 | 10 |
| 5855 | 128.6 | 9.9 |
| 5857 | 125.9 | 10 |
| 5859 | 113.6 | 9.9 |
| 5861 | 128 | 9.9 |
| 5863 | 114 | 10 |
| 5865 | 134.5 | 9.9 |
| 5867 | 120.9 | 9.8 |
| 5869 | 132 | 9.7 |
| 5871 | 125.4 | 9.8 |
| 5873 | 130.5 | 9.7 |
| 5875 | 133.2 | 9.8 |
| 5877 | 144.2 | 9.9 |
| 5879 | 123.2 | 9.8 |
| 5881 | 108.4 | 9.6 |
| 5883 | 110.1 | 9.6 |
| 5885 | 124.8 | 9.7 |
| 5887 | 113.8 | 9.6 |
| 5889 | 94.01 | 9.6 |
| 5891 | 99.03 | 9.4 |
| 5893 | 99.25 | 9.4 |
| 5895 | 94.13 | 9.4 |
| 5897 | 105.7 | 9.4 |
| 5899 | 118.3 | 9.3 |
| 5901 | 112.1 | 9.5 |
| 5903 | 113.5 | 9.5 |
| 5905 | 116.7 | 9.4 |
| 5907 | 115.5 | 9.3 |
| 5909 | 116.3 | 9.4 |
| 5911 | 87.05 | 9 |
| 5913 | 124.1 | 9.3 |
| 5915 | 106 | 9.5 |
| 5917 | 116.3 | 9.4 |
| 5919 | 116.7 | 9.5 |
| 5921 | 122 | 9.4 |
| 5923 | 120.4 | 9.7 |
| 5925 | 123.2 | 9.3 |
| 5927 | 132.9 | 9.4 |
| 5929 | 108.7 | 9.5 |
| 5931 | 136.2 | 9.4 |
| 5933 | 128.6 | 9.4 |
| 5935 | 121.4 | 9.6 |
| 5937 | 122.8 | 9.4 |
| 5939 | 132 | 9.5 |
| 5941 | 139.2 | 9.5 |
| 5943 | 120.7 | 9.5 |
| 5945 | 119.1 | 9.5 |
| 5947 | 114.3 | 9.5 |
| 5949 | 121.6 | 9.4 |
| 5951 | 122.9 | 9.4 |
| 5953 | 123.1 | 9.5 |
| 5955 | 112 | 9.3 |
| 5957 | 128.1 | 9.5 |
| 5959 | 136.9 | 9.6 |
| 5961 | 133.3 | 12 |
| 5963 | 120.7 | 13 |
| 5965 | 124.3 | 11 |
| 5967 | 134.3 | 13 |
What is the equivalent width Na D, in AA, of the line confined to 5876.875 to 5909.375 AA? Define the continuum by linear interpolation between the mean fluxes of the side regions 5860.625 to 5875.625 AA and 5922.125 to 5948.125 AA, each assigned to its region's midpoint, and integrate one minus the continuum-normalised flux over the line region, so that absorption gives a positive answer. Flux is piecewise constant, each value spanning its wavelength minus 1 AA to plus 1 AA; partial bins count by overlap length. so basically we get 3.8 AA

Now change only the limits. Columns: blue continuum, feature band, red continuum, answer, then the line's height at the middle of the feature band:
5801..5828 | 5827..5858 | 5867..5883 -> -1.1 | 126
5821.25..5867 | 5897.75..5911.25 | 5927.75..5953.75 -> 1.4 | 126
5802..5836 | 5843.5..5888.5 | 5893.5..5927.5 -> -2.2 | 120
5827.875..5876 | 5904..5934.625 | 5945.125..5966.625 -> 1.8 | 126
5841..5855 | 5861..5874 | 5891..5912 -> -0.3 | 123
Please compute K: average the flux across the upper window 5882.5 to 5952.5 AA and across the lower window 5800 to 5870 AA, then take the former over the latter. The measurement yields 0.91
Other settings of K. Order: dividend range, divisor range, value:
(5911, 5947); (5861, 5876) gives 0.96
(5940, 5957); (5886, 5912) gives 1.14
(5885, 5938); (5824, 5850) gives 0.88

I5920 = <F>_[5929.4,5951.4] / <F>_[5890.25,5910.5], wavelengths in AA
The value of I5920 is 1.15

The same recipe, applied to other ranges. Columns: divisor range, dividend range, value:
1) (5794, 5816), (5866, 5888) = 1.01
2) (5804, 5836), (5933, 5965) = 0.98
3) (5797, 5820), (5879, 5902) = 0.87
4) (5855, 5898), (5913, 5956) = 1.03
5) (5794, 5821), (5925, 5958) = 0.99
